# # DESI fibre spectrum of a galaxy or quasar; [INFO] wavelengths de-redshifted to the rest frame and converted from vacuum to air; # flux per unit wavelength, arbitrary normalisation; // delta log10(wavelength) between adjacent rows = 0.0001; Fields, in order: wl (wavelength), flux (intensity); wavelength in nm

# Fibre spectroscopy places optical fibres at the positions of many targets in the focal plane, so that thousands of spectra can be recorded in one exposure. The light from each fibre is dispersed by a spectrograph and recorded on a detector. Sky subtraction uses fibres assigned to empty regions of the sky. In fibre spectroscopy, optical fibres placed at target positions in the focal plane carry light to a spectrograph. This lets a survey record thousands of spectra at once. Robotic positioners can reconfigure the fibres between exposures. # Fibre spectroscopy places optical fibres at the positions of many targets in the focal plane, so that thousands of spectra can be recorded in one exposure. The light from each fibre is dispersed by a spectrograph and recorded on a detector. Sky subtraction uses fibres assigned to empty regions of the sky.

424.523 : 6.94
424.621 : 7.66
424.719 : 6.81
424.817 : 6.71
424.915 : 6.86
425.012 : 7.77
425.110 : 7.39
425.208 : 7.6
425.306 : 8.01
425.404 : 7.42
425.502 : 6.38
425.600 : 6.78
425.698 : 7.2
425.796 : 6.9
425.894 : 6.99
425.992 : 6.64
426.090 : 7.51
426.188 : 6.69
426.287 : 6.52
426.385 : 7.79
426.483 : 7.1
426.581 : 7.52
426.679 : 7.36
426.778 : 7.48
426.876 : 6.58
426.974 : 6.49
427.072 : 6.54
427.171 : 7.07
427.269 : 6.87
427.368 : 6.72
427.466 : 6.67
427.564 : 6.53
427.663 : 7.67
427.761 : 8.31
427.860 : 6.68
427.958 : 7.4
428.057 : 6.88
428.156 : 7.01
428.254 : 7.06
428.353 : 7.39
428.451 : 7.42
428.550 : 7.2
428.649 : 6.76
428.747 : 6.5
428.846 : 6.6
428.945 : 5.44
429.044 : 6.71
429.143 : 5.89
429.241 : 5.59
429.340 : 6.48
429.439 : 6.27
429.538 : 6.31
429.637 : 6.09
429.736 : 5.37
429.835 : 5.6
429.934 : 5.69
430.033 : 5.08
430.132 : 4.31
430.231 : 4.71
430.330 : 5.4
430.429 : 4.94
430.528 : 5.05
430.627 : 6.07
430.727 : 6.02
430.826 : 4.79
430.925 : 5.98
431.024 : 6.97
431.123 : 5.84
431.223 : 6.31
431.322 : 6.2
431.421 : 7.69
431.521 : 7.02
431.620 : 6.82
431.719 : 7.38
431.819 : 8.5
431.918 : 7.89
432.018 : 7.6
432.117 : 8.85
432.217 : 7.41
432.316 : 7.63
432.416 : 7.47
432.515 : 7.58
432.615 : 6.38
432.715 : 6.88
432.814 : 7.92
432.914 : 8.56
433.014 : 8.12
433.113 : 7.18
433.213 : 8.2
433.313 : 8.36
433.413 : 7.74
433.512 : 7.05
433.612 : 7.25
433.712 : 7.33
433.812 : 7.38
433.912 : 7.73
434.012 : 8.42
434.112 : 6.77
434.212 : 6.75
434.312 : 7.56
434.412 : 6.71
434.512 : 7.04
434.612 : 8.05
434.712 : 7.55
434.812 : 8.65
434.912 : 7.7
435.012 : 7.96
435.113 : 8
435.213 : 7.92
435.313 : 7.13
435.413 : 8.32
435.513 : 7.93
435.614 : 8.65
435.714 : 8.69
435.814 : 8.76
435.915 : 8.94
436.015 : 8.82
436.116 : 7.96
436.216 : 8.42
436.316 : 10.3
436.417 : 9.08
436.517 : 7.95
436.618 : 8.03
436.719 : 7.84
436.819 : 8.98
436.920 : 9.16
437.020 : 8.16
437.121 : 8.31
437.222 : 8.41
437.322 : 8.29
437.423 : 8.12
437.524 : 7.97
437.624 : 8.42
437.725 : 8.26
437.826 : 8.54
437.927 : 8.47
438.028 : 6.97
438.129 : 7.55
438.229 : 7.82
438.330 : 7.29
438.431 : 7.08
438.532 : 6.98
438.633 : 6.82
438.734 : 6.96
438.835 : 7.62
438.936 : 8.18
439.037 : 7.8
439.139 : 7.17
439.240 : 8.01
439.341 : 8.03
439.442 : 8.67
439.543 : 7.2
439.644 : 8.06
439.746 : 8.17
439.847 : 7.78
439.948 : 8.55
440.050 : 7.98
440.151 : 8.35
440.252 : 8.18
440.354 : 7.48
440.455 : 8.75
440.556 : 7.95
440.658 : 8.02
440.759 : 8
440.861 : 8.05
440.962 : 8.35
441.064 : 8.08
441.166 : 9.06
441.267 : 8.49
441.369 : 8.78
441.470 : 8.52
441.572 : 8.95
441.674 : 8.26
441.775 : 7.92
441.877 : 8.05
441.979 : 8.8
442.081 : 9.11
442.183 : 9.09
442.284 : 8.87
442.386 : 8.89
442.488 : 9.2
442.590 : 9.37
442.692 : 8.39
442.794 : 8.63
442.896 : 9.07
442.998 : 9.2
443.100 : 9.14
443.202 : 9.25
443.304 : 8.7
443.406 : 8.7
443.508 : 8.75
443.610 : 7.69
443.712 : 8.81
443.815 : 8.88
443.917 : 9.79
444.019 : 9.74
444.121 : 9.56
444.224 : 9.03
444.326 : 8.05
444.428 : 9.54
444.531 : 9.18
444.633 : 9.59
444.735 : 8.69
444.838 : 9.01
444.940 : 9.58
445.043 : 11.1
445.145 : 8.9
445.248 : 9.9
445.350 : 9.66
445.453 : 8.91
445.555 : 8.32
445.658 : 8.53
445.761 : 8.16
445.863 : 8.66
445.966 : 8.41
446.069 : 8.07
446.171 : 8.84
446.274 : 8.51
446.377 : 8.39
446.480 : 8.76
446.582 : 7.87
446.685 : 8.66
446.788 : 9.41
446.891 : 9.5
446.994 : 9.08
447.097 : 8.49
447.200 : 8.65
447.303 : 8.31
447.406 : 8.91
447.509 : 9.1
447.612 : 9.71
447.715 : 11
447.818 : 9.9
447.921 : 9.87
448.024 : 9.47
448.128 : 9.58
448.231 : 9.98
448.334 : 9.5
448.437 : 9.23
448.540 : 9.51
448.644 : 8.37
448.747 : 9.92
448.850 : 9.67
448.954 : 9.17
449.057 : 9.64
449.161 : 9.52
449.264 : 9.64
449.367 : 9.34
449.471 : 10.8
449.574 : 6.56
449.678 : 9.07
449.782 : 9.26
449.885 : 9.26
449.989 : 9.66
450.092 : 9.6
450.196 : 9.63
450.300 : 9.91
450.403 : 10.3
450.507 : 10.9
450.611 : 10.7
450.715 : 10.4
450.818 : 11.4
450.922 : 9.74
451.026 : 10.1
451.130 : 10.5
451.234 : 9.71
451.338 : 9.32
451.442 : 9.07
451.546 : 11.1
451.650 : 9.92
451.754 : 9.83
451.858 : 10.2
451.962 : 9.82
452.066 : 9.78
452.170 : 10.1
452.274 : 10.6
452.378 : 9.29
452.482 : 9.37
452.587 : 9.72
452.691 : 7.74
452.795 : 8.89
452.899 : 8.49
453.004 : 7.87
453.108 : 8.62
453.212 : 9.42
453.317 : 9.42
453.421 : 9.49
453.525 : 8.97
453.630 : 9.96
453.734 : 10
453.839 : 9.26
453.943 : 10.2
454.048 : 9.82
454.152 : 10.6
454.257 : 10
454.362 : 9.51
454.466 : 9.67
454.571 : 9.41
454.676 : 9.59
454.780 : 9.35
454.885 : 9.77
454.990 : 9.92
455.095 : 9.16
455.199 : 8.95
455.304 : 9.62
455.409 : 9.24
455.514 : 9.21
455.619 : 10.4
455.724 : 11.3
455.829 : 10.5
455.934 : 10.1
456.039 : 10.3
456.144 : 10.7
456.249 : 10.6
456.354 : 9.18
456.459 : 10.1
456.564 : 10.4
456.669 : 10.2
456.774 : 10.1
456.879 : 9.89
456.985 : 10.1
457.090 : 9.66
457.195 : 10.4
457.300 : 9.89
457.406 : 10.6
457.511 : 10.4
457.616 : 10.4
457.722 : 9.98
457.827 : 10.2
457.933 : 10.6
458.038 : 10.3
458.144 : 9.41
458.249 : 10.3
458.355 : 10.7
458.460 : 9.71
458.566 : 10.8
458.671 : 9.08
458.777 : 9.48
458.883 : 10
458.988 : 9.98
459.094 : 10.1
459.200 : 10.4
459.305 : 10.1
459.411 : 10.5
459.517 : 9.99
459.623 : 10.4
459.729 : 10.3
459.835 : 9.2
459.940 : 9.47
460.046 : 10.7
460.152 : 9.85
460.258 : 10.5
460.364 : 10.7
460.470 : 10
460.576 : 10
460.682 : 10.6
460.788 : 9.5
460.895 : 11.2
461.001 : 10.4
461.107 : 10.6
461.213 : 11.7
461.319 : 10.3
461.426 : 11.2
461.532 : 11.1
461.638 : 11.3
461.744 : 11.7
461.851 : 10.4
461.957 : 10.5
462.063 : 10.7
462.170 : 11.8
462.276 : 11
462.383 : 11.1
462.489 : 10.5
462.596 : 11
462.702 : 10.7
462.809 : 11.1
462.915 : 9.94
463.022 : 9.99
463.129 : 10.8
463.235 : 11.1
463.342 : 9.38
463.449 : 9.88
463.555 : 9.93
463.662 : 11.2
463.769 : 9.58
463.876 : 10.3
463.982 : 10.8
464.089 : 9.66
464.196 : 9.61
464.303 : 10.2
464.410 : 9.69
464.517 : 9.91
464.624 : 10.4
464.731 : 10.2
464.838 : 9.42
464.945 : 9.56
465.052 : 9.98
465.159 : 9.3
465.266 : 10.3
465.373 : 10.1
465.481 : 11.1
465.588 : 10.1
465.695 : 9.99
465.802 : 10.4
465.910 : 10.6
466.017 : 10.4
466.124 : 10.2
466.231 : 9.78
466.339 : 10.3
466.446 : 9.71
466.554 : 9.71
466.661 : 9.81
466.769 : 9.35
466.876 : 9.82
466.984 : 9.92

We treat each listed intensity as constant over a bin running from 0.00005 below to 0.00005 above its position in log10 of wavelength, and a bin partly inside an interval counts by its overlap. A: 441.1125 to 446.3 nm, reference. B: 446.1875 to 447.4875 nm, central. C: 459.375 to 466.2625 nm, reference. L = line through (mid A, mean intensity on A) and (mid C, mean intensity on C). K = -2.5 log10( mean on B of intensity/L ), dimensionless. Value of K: 0.05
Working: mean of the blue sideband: 8.91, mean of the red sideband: 10.4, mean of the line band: 8.72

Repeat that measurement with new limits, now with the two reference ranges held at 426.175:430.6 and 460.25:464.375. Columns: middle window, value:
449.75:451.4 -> -0.10 mag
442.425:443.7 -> -0.08 mag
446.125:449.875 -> -0.04 mag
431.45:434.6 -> -0.08 mag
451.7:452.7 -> -0.04 mag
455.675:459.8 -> -0.02 mag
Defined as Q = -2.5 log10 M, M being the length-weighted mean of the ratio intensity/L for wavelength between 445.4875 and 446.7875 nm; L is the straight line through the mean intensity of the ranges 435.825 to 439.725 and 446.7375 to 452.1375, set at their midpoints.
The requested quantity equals 0.09 mag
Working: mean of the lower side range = 8.07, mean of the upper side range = 9.64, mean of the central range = 8.48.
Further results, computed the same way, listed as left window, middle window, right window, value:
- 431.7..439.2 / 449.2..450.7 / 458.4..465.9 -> -0.049 mag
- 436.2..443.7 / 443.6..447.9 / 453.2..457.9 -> -0.017 mag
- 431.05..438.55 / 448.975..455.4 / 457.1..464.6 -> -0.013 mag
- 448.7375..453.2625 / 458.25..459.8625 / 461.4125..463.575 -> 0.035 mag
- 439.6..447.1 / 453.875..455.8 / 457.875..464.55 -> 0.002 mag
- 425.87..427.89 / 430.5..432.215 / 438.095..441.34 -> 0.083 mag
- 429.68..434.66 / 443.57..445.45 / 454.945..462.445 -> -0.099 mag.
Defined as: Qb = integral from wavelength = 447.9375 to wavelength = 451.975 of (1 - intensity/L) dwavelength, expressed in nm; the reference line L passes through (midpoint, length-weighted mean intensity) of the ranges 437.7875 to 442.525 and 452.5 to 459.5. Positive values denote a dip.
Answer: -0.24 nm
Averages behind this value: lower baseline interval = 8.1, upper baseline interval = 9.83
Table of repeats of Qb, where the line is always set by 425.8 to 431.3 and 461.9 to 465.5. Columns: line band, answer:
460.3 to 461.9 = -0.11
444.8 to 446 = -0.12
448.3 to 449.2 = -0.07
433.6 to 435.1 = -0.10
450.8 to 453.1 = -0.15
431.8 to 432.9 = -0.13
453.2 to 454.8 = -0.08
